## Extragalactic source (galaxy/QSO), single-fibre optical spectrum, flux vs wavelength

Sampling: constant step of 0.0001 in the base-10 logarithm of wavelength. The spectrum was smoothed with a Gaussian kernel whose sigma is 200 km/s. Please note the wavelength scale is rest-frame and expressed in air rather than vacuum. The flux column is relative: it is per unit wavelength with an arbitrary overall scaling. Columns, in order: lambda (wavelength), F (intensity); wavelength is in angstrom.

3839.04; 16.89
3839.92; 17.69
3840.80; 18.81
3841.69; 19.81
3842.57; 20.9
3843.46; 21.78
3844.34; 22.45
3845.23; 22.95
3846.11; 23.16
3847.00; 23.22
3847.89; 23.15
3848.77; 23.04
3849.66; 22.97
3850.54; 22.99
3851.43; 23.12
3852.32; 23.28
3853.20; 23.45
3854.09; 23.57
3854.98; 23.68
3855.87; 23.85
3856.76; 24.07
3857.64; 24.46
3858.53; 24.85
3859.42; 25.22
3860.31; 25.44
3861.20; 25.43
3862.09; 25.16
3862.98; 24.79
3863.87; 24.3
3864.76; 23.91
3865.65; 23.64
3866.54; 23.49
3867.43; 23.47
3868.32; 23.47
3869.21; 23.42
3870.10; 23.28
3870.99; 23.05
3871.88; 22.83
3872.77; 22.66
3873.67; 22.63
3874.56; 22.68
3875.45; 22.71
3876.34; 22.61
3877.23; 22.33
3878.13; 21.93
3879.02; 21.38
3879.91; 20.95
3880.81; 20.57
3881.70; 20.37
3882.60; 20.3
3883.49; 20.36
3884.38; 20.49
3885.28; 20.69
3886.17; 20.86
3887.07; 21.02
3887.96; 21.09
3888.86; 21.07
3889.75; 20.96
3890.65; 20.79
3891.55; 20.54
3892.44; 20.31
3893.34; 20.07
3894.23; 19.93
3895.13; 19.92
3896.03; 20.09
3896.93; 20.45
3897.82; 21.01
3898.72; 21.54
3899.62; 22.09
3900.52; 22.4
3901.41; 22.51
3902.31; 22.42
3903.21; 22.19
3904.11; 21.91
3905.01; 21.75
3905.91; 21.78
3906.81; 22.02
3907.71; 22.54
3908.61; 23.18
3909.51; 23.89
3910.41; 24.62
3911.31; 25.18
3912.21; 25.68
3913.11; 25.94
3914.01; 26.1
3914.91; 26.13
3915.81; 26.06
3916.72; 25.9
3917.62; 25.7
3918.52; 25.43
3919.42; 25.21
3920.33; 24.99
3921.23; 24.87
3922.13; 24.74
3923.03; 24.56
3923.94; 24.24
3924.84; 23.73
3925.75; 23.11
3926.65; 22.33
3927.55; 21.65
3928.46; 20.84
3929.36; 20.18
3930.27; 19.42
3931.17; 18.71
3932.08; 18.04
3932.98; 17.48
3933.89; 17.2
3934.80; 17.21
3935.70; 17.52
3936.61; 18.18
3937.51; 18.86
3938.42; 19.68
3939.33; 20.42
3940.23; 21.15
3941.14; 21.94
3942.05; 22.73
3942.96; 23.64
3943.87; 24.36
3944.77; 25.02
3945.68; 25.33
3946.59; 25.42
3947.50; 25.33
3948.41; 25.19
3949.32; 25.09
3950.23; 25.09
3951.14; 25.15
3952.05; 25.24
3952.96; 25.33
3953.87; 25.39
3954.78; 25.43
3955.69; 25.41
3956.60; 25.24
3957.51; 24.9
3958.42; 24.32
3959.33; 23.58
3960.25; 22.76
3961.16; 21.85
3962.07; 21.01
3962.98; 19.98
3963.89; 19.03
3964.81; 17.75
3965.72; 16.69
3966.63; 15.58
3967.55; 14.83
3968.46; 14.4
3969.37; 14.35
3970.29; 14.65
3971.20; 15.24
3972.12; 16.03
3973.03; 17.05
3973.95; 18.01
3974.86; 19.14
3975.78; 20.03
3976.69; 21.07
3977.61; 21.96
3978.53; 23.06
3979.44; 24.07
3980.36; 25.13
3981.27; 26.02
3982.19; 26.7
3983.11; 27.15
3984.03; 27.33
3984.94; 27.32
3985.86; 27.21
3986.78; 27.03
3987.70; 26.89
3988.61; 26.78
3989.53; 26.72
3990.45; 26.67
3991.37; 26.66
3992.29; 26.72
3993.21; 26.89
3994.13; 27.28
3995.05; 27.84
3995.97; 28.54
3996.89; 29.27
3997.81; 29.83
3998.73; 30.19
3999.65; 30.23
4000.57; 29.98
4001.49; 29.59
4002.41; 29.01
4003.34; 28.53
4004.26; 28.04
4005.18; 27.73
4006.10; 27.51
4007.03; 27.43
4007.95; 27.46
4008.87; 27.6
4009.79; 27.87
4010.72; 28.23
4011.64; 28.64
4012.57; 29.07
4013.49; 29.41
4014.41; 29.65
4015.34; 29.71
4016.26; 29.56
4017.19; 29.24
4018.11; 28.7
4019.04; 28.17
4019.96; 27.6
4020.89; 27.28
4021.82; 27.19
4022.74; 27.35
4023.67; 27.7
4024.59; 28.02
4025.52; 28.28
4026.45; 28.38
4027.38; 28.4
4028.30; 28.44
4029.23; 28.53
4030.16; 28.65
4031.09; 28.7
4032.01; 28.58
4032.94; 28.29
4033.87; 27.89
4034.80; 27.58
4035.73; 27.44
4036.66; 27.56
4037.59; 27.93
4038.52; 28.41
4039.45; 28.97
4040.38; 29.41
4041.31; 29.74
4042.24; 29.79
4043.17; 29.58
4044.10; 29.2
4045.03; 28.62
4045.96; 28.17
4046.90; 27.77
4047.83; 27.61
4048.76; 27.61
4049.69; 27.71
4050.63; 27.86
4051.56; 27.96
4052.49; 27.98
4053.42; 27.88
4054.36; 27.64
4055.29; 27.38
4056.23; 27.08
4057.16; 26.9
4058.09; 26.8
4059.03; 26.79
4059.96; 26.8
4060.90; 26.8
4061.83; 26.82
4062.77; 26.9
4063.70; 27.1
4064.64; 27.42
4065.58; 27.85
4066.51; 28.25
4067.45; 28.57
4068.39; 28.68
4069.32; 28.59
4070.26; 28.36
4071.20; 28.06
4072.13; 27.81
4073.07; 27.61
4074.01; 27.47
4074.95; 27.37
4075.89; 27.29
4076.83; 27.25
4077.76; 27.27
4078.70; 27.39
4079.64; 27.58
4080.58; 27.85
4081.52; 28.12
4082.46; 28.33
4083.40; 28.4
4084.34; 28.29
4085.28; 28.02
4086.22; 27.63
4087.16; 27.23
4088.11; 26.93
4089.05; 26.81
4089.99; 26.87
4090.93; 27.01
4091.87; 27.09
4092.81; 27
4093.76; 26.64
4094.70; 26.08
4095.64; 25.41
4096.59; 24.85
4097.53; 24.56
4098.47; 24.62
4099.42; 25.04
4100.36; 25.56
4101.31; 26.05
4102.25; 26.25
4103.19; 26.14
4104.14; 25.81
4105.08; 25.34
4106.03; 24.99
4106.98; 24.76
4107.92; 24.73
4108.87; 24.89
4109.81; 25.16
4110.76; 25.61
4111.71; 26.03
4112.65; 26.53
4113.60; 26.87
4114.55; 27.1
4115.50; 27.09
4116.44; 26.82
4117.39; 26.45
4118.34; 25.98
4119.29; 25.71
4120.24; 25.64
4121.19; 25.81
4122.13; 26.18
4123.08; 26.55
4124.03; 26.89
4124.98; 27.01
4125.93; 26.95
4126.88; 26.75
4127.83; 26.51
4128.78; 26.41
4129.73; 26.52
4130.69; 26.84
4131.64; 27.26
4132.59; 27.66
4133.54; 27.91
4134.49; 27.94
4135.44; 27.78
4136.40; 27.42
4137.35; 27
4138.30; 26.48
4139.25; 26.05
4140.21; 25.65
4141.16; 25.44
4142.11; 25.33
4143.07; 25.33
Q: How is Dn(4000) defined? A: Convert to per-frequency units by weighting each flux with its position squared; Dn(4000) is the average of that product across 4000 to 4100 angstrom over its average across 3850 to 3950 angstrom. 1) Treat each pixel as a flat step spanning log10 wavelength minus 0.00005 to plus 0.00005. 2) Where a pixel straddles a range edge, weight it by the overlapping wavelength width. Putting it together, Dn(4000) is 1.33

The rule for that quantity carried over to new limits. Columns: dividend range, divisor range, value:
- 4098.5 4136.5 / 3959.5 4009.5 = 1.17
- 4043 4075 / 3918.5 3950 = 1.34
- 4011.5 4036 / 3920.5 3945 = 1.40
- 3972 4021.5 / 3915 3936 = 1.25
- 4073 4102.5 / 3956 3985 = 1.37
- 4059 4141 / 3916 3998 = 1.26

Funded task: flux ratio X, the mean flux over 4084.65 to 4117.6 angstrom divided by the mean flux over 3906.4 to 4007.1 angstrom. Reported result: 1.11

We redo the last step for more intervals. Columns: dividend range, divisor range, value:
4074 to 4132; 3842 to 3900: 1.18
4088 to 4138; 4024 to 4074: 0.94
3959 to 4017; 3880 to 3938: 1.13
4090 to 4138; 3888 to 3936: 1.18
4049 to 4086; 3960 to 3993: 1.27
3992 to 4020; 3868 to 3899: 1.34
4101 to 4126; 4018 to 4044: 0.92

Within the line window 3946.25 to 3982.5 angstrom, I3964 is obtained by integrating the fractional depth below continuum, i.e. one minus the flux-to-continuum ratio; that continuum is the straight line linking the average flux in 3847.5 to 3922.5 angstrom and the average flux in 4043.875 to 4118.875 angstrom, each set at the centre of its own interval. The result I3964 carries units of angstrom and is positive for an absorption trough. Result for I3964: 4.5 angstrom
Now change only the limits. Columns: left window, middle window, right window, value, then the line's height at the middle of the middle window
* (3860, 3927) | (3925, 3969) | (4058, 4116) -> 4.3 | 23.9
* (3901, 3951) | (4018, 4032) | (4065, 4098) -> -1.3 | 25.7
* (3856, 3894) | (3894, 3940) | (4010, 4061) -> 3.4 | 24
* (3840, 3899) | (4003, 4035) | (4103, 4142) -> -4.6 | 24.7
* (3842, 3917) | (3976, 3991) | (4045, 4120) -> -0.4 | 24.9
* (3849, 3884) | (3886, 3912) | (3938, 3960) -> 2.0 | 23.5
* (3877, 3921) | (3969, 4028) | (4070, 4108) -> -3.8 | 24.7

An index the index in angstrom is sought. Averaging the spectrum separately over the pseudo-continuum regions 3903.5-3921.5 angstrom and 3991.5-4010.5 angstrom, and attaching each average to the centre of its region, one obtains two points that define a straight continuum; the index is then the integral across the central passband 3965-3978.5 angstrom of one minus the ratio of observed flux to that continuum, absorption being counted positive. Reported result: 4.9 angstrom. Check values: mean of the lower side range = 24.4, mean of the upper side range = 28.3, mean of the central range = 17.3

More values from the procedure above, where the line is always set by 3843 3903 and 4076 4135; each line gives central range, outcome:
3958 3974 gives 3.9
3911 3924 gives -1.2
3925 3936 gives 1.8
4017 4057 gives -4.5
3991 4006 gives -2.4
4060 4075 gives -1.1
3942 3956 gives -0.7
